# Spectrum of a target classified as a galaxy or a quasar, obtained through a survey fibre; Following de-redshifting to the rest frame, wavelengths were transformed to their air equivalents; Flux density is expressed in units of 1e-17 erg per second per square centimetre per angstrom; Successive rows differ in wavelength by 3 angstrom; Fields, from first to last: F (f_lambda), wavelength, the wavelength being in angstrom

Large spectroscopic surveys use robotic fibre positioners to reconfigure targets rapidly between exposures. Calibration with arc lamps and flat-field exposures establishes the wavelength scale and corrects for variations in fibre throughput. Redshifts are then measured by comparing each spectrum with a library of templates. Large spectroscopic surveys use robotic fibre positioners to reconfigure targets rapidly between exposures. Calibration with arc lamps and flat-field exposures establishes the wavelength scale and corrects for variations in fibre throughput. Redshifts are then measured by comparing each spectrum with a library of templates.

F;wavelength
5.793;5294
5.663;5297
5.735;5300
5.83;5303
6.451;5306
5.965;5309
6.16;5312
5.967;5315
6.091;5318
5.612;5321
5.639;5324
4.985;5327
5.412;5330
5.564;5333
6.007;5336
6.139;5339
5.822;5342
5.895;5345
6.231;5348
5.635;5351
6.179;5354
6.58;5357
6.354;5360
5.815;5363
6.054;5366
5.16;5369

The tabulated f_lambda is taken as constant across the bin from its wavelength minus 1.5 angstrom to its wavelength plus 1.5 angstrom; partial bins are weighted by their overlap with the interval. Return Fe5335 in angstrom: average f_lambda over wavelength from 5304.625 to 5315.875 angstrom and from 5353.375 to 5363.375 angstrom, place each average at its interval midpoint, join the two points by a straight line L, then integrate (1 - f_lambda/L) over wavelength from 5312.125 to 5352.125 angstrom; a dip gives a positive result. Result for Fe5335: 2.7 angstrom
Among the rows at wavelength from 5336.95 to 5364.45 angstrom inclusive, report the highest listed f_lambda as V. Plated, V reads 6.58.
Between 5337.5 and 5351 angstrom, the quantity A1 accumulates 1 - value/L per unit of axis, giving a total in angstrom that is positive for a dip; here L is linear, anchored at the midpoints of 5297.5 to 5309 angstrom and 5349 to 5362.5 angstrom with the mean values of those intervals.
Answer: 0.3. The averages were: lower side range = 5.97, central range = 5.98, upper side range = 6.16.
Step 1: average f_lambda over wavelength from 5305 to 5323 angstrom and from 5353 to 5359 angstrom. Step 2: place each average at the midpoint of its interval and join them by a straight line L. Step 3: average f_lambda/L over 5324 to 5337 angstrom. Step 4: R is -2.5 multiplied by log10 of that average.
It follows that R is 0.126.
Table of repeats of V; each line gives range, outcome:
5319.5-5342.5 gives 6.139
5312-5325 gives 6.16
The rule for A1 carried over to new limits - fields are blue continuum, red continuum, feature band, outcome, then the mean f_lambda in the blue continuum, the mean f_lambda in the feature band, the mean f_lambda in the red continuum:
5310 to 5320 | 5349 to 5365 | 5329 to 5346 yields 0.7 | 6.04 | 5.82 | 6.11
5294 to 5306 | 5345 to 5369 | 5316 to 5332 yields 1.0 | 5.84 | 5.56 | 6.05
